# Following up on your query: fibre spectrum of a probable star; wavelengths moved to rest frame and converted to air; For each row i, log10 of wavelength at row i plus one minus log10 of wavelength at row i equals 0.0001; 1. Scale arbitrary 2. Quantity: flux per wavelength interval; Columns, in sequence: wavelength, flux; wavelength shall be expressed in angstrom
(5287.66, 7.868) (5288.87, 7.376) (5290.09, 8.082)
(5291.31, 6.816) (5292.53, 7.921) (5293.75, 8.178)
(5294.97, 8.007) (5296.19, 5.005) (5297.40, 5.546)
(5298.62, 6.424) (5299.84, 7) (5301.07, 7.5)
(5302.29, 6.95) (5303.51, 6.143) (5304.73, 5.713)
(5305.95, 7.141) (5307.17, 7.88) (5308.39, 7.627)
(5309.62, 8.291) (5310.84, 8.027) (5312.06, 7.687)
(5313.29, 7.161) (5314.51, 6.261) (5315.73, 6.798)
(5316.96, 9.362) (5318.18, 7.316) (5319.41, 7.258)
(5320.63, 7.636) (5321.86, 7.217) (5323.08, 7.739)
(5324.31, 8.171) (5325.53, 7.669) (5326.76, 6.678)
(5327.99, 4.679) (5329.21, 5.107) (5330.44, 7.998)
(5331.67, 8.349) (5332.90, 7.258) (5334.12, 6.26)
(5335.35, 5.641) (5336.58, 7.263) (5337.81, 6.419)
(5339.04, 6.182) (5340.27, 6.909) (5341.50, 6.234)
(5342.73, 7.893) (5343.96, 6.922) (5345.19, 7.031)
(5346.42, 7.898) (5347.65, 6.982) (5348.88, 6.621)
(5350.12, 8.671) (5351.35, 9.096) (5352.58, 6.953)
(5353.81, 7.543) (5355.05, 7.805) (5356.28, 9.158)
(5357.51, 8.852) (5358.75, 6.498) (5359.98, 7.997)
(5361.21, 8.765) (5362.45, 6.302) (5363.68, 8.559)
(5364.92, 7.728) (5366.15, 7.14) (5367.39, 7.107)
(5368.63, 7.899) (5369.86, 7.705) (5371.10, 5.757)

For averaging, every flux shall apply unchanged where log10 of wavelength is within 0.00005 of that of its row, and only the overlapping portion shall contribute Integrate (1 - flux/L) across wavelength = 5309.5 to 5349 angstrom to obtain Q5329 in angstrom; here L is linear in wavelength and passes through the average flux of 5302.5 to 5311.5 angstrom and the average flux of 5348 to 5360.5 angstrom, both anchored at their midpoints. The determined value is 2.3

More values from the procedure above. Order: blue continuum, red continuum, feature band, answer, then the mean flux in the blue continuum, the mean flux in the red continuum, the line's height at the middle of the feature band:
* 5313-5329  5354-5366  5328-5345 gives 1.7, 7.18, 7.92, 7.47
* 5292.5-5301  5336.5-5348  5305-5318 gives -1.3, 6.83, 6.96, 6.88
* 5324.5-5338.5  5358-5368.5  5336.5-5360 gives -0.9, 6.71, 7.54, 7.15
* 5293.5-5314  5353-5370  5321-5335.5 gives 0.8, 7.05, 7.78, 7.36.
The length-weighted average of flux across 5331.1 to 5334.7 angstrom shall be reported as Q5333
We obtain 7.3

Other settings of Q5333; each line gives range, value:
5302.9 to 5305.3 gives 5.94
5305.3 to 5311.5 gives 7.78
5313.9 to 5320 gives 7.4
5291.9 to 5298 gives 6.94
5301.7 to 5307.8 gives 6.78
